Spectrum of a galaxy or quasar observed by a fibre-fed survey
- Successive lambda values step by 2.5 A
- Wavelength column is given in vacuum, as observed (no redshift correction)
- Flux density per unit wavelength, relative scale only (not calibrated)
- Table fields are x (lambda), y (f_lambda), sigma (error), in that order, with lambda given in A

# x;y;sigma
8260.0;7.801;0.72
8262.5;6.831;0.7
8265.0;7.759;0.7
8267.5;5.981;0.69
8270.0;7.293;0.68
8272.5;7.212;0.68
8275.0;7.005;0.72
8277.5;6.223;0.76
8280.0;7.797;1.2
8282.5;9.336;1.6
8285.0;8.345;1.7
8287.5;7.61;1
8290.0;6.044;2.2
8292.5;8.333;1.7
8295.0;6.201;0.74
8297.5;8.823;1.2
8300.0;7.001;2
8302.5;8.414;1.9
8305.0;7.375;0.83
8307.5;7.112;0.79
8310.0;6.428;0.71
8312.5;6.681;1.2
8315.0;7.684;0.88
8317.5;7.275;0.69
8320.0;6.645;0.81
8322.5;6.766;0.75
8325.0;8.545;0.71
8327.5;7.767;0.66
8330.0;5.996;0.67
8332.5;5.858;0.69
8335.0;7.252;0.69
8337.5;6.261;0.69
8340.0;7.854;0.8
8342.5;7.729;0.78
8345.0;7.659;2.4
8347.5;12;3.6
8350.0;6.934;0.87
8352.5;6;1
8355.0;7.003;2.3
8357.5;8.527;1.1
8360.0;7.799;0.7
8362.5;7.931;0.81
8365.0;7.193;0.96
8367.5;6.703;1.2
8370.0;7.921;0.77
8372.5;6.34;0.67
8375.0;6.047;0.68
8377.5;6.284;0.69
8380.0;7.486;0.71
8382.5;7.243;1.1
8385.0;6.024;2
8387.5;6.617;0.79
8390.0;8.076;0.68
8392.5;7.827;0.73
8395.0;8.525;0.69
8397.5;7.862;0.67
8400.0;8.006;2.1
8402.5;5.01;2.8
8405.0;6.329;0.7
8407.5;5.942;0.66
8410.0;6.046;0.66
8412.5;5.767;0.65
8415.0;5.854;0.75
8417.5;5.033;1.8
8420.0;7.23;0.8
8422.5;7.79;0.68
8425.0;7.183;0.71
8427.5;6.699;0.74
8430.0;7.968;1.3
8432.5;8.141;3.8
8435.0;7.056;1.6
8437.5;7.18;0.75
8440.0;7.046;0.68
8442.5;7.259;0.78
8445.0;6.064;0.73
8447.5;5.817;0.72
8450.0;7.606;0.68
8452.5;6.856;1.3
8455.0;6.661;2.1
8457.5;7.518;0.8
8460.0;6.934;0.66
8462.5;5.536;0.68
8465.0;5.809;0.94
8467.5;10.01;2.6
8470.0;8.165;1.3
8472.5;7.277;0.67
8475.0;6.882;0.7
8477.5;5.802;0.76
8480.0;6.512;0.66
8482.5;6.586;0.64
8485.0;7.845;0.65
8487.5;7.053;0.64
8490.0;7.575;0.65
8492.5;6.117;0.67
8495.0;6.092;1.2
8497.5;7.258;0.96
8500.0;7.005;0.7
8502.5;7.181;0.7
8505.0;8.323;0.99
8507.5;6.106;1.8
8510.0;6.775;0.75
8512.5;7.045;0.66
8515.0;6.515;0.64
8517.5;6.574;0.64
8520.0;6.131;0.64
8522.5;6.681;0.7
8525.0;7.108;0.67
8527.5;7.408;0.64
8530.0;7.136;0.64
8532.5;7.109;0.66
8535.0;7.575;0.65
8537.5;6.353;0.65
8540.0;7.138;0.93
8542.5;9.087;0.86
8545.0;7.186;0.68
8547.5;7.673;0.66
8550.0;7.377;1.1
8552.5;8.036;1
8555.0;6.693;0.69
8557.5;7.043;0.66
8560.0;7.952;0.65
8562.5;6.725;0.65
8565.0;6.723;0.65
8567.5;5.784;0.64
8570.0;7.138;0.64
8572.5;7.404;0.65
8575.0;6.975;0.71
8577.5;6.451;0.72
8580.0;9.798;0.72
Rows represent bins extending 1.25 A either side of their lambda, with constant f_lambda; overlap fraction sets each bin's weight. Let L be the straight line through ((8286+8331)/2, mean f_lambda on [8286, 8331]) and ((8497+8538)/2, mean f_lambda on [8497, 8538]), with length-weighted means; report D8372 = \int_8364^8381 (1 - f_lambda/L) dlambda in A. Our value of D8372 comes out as 0.81 A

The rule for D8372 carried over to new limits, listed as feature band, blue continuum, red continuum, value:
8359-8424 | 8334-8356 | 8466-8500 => 5.24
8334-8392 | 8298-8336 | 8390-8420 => -3.82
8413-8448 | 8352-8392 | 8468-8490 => 1.24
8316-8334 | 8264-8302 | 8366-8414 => 0.50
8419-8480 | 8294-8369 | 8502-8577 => 1.08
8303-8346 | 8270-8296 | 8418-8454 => 1.15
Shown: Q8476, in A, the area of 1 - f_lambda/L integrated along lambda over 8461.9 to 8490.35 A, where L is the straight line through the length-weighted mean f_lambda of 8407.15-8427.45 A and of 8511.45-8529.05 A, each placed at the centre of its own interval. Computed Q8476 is -2.1 A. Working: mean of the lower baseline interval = 6.39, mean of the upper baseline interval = 6.78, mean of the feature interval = 7.11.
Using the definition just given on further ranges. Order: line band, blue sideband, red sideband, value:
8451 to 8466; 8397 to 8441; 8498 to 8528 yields 0.5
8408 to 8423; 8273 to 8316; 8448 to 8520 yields 2.0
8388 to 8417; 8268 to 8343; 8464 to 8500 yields 1.5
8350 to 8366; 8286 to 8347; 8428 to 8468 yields -0.4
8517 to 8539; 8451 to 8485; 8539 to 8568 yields 1.0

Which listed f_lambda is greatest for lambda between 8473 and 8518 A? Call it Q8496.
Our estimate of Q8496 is 8.323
